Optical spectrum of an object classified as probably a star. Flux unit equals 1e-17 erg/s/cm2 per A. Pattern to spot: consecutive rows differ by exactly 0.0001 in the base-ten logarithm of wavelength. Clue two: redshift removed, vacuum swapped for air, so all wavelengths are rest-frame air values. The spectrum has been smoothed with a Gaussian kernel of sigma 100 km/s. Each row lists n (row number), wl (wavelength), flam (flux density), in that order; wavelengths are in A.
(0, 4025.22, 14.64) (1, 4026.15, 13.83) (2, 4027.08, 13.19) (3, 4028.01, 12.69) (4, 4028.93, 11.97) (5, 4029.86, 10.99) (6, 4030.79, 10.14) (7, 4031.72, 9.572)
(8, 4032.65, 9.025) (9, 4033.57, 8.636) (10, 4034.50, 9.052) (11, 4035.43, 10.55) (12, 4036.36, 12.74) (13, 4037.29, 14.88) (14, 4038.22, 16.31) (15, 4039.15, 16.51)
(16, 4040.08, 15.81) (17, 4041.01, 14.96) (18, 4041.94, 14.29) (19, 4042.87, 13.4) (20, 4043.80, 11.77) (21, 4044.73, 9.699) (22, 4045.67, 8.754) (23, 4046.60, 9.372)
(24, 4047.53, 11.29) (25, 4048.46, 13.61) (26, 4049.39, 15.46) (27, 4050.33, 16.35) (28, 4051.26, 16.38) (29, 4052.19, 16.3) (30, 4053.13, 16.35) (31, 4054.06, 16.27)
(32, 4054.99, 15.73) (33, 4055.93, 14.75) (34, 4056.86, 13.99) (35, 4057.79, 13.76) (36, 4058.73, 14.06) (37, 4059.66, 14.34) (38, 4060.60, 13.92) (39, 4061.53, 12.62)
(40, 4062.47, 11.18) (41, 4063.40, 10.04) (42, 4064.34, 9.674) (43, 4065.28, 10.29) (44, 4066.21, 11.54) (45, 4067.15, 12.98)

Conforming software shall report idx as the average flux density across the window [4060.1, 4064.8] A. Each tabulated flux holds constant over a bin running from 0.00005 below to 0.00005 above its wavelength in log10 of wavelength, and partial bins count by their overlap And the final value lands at 11.5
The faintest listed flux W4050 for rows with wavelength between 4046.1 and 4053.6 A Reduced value 9.372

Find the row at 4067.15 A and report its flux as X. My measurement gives 12.98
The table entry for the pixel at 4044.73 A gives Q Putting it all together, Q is 9.699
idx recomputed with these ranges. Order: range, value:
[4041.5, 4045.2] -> 12.3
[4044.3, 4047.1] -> 9.28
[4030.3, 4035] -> 9.31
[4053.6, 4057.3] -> 15.2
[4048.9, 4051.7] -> 16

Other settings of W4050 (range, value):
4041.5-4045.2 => 9.699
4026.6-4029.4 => 11.97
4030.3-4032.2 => 9.572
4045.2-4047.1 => 8.754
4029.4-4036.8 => 8.636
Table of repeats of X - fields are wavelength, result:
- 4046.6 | 9.372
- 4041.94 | 14.29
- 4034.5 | 9.052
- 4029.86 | 10.99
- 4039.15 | 16.51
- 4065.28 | 10.29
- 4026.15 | 13.83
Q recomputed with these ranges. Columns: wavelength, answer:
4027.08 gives 13.19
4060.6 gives 13.92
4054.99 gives 15.73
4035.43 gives 10.55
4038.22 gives 16.31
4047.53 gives 11.29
